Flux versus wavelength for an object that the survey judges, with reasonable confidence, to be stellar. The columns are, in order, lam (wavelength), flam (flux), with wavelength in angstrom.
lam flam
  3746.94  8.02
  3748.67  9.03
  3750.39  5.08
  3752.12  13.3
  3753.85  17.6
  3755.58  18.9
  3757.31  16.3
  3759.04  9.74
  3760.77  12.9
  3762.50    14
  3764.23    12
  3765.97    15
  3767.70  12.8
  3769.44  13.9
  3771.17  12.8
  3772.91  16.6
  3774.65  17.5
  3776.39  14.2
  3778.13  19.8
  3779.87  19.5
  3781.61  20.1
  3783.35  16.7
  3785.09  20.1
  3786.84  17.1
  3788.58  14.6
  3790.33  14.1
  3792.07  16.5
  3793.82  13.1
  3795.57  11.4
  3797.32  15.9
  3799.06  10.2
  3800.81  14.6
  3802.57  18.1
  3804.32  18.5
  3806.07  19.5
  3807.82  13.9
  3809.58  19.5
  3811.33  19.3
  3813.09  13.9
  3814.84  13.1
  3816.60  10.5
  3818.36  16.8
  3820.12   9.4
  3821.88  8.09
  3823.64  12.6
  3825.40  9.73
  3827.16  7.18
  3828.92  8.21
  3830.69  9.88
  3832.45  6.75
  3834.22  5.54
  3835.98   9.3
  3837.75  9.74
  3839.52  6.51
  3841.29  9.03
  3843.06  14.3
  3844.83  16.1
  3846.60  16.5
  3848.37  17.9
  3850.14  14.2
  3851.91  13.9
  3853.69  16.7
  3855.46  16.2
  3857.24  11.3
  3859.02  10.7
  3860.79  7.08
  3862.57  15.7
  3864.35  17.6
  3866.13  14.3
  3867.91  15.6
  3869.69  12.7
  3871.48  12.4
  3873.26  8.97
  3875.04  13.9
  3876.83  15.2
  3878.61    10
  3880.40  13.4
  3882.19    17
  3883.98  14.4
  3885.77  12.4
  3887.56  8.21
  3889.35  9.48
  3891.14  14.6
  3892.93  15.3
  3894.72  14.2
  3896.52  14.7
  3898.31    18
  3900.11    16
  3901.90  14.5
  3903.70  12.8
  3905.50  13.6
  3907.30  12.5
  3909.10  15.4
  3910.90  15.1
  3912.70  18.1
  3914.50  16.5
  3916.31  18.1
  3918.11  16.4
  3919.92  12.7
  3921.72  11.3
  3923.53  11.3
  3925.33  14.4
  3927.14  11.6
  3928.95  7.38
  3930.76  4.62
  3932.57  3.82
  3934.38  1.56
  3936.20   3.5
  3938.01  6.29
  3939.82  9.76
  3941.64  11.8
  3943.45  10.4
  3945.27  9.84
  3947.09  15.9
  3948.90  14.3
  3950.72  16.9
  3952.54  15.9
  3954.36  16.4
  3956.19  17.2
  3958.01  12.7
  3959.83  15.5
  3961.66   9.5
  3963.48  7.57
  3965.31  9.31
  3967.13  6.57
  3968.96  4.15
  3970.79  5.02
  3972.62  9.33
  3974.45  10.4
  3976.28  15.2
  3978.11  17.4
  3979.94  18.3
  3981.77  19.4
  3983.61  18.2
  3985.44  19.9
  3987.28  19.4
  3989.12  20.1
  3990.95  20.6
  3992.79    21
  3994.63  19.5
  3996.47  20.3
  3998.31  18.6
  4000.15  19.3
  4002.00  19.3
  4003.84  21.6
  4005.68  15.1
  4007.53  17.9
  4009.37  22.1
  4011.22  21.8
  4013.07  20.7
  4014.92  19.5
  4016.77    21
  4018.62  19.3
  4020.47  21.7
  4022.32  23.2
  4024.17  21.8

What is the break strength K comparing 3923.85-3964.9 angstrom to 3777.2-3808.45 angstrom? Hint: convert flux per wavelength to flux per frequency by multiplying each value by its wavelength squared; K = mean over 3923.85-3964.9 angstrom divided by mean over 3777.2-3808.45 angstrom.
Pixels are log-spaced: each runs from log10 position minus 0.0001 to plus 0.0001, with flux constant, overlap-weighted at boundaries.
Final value 0.7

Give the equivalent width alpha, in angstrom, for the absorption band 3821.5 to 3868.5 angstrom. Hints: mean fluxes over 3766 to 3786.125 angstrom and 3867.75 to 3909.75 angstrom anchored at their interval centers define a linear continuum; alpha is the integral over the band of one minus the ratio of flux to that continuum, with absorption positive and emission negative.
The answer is 8.8 angstrom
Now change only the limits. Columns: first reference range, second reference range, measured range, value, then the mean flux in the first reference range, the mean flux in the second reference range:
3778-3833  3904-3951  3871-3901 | -2.3 angstrom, 14.3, 11.6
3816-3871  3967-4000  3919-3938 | 8.3 angstrom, 12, 16.1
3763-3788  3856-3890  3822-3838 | 6.3 angstrom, 16.2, 12.7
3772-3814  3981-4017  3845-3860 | 2.3 angstrom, 16.4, 19.7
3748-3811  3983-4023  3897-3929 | 6.5 angstrom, 15.2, 20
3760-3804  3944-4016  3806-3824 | 1.7 angstrom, 15.4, 15.9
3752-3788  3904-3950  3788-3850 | 6.9 angstrom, 15.8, 11.5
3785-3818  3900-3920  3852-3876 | 3.0 angstrom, 15.4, 15.2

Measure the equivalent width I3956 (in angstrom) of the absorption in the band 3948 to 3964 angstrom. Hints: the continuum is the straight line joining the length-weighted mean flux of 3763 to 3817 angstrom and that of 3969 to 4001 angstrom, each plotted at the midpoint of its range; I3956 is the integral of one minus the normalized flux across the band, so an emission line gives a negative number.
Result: 2.40 angstrom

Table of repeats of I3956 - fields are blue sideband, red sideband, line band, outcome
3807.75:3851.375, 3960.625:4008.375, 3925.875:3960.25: 9.0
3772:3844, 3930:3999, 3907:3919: -2.6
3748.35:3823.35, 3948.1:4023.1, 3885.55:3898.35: 2.2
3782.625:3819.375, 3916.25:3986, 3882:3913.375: -2.7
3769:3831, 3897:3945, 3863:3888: -1.0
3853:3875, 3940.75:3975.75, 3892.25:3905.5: -2.5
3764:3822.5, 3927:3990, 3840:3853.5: -0.2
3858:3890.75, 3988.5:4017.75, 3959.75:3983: 8.8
